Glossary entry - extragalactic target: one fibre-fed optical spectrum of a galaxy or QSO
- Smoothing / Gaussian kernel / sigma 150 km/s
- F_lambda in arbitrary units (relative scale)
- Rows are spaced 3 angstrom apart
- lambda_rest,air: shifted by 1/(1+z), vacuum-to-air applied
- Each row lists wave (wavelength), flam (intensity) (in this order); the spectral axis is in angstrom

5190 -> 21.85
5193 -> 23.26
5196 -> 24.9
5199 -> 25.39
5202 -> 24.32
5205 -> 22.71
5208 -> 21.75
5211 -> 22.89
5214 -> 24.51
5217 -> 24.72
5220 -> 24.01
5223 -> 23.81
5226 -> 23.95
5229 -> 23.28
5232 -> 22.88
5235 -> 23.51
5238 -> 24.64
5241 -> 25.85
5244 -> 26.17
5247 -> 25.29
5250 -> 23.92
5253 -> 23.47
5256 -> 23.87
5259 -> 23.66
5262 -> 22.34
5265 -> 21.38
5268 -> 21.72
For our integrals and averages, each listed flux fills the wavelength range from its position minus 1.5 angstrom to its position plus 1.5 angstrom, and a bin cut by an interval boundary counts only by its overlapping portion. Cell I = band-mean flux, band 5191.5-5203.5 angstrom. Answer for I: 24.5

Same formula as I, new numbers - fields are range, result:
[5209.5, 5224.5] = 24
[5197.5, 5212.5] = 23.4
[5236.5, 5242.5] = 25.2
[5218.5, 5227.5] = 23.9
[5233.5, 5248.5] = 25.1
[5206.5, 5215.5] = 23.1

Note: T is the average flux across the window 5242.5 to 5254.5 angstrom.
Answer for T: 24.7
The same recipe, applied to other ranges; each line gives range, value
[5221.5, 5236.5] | 23.5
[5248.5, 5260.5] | 23.7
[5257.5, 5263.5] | 23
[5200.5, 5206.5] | 23.5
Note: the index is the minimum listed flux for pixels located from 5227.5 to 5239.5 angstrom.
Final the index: 22.88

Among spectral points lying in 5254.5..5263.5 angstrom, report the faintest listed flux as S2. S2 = 22.34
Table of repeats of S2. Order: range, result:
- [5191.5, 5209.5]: 21.75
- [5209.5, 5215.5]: 22.89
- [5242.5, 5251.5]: 23.92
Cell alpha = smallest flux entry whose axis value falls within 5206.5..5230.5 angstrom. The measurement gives 21.75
